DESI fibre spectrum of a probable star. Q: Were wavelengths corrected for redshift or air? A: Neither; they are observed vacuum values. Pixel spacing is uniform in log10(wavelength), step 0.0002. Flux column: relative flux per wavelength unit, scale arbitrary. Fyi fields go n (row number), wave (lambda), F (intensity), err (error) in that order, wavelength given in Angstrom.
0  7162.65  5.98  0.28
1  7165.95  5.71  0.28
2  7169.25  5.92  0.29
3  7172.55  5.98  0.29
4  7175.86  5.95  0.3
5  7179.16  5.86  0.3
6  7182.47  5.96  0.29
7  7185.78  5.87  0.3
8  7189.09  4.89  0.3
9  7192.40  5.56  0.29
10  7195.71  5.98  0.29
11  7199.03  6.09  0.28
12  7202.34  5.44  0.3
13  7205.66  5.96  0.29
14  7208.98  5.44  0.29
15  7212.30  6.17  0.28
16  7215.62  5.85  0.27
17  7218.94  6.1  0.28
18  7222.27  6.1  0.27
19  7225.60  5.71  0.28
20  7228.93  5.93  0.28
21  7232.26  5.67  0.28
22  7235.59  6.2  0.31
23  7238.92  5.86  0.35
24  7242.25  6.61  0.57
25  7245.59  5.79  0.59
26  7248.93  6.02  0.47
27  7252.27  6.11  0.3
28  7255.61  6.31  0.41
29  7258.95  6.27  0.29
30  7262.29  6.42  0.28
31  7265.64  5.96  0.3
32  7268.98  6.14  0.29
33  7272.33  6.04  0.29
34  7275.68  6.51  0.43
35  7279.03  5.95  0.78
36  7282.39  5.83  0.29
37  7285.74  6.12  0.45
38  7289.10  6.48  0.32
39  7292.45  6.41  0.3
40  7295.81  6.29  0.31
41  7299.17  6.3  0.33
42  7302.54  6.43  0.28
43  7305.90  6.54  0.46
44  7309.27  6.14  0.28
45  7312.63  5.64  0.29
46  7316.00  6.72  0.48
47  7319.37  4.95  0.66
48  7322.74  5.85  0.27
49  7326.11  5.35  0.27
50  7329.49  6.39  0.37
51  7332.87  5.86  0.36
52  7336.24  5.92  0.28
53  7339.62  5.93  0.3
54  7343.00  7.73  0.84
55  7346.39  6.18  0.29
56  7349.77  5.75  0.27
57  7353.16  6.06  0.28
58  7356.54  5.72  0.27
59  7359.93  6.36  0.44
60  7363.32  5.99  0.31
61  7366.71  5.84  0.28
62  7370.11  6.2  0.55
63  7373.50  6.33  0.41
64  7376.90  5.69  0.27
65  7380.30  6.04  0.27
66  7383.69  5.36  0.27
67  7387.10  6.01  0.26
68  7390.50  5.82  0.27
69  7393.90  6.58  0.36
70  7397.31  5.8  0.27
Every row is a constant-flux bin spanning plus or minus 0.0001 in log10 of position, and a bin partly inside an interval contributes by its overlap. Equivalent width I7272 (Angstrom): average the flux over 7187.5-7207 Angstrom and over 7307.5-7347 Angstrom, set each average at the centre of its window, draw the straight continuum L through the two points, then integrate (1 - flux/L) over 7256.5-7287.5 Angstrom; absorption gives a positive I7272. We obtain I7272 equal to -1.4 Angstrom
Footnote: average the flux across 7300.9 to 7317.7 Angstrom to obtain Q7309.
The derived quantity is 6.29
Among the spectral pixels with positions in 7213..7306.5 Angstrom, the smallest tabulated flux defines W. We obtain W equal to 5.67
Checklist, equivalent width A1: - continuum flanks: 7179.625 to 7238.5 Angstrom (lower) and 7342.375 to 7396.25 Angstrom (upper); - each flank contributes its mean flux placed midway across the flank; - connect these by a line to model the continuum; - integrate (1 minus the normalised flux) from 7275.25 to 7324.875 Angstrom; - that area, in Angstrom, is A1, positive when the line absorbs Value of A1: -1.4 Angstrom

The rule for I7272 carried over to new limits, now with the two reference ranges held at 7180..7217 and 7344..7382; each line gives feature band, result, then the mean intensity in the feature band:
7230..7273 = -1.93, 6.11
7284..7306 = -1.60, 6.35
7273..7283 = -0.39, 6.12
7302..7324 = -0.25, 6.02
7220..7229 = -0.20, 5.92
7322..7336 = 0.27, 5.87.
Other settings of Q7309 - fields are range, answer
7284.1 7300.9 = 6.32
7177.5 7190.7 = 5.65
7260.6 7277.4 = 6.22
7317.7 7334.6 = 5.68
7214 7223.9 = 6.02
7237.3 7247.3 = 6.09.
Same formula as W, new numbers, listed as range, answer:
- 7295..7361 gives 4.95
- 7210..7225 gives 5.85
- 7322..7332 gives 5.35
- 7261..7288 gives 5.83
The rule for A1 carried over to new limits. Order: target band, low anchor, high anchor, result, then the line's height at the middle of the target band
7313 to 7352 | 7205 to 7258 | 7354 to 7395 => -0.3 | 5.99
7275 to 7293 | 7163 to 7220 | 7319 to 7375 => -0.7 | 5.95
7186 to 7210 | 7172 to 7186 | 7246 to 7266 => 1.4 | 5.98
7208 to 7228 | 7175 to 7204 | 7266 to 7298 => -0.1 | 5.87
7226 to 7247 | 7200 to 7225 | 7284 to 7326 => -0.2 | 5.93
